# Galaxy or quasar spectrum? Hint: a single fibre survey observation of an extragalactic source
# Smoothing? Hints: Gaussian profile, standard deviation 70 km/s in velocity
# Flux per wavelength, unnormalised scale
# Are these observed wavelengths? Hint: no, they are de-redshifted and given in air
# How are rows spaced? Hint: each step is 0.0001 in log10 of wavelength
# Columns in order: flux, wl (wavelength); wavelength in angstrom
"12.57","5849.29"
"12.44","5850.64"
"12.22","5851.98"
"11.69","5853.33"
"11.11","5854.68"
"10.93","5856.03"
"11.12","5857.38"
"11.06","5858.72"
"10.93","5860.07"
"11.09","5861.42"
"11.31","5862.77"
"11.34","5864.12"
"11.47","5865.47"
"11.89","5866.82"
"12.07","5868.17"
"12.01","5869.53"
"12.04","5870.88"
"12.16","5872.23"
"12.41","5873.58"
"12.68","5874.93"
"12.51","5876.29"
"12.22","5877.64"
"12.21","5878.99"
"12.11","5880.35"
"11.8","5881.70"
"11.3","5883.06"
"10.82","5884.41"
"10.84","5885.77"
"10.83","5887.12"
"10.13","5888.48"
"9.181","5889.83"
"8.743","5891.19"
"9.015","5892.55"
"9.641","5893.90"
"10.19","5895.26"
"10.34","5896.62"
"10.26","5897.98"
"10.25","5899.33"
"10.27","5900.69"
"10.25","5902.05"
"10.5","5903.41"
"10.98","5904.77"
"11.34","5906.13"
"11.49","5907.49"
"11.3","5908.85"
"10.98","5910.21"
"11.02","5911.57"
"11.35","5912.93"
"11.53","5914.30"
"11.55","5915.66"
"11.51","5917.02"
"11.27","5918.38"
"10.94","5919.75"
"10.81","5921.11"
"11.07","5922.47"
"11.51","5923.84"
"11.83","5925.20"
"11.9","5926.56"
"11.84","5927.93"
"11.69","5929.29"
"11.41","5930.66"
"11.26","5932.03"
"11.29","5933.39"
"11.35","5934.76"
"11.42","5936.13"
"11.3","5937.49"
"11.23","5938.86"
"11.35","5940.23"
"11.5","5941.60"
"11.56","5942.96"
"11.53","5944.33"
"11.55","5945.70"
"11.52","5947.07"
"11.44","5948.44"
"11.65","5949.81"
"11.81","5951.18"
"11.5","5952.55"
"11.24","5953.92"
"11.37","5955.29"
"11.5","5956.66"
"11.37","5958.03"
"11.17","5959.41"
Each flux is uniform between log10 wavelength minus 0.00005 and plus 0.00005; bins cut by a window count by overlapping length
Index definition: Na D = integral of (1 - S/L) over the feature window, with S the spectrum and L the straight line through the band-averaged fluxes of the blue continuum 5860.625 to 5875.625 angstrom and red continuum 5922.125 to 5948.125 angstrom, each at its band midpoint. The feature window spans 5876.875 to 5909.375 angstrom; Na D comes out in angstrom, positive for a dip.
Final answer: 2.9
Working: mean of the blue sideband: 11.8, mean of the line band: 10.7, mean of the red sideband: 11.5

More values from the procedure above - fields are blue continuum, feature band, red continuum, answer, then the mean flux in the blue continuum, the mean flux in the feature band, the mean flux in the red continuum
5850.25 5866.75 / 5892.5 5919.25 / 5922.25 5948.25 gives 1.54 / 11.4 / 10.8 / 11.5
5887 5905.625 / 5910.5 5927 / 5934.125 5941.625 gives -0.93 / 10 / 11.3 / 11.3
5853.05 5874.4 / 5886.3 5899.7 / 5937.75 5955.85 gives 1.93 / 11.5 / 9.87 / 11.5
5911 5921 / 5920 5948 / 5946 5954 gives -0.04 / 11.3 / 11.4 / 11.5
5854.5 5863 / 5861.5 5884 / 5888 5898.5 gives -3.09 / 11.1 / 11.9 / 9.67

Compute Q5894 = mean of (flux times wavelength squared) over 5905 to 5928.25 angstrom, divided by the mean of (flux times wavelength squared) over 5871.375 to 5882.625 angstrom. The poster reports 0.94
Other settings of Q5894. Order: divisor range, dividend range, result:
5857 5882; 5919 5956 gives 0.99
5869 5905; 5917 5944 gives 1.06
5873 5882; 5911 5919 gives 0.94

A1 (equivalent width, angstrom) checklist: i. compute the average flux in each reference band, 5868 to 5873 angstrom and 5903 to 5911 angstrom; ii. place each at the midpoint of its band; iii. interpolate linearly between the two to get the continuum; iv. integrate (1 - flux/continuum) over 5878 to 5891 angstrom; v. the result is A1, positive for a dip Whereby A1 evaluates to 0.83 angstrom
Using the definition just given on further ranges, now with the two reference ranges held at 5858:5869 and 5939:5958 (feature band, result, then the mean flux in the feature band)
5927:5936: -0.01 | 11.5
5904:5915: 0.20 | 11.2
